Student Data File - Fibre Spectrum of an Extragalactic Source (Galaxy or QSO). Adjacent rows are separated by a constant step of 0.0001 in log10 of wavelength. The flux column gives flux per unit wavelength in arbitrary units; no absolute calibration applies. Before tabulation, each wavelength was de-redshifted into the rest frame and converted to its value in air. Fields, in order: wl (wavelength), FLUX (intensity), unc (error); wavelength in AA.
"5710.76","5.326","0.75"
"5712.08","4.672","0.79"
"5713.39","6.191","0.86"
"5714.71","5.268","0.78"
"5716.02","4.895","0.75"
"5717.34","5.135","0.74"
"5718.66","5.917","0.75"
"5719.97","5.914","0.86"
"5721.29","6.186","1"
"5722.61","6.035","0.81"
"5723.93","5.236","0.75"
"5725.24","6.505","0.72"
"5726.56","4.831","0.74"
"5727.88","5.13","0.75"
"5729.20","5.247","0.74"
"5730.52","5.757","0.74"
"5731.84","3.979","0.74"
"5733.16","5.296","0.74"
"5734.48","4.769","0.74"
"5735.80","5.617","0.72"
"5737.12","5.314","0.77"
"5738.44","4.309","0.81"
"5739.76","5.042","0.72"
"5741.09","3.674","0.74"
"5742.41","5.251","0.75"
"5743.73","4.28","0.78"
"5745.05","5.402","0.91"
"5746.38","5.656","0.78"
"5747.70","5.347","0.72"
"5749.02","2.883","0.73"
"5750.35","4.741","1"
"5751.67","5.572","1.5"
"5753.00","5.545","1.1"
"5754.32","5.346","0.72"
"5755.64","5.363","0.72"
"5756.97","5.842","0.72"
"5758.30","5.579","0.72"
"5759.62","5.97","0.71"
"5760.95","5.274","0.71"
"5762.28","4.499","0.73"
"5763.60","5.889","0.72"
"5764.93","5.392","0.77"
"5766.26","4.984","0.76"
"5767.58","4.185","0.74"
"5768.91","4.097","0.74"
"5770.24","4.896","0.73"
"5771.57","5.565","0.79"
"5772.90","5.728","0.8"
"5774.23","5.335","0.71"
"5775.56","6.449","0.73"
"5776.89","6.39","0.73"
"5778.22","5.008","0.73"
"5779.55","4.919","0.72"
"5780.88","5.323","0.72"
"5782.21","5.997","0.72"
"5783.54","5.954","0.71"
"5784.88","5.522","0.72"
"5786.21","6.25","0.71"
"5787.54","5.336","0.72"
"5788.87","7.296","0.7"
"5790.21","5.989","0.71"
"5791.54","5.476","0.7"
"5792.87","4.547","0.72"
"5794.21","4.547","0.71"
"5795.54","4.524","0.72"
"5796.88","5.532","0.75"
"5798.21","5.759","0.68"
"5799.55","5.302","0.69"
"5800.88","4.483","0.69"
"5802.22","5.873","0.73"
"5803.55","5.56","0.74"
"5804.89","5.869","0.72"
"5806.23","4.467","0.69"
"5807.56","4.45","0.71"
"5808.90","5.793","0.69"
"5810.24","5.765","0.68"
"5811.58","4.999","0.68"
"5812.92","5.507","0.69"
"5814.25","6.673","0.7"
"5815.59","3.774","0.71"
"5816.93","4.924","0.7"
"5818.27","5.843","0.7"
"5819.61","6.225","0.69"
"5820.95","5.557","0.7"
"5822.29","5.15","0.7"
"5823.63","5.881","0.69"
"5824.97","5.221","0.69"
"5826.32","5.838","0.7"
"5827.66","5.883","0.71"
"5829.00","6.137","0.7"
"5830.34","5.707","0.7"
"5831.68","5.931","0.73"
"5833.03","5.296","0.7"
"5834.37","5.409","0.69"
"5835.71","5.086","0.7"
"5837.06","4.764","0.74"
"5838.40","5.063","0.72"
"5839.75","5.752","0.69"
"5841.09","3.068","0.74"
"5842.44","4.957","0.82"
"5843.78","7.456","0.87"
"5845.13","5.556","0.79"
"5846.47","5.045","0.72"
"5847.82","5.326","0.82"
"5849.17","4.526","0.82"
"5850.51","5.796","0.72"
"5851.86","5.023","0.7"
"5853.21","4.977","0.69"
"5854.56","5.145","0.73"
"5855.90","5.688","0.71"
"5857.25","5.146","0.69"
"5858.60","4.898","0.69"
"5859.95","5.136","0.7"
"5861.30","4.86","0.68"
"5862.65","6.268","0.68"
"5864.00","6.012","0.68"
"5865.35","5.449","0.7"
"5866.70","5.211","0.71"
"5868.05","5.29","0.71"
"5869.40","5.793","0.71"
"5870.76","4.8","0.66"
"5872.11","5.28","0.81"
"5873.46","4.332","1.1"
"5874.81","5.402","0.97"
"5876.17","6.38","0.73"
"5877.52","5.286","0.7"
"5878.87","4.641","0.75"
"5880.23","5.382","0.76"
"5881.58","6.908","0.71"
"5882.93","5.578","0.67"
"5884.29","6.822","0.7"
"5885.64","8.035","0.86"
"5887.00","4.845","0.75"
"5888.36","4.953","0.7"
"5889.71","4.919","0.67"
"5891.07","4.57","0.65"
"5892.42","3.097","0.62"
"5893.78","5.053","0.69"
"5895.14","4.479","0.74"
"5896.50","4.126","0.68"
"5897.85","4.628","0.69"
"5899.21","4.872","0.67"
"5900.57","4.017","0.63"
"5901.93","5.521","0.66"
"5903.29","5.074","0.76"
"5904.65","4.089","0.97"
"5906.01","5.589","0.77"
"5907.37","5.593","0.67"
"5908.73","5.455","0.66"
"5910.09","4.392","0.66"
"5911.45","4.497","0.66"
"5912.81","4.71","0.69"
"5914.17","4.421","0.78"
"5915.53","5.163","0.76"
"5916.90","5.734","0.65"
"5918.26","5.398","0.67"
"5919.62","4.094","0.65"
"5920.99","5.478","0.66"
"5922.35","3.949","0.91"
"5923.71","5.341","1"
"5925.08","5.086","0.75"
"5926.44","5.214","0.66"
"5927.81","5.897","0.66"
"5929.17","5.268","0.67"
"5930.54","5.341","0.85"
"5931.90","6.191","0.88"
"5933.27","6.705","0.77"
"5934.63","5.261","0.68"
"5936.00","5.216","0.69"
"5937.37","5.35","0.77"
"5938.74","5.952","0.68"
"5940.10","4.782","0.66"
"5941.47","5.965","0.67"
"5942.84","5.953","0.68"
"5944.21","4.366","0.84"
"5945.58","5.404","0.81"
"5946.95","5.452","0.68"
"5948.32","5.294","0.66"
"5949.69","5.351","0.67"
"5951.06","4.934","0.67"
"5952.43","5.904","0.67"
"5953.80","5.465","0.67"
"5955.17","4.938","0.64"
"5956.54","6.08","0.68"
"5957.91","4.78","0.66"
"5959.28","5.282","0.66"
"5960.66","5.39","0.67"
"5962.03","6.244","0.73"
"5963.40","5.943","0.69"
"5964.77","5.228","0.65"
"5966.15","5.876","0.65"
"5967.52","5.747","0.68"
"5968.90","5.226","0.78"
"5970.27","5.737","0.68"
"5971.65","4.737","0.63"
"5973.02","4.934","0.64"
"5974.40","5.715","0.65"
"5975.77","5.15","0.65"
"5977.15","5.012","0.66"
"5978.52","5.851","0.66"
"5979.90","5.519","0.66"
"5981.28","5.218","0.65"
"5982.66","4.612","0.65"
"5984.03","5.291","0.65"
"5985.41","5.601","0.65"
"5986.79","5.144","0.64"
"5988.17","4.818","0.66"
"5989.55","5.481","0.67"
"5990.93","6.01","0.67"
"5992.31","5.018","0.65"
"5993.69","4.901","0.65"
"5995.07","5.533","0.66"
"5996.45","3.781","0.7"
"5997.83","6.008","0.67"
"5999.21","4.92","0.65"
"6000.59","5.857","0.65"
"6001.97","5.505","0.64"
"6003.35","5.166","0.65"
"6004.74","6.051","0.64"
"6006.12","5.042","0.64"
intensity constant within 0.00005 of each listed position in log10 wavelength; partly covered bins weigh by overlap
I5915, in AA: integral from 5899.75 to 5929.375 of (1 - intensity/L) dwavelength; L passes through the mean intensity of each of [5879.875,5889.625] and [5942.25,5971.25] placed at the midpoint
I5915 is 4.1 AA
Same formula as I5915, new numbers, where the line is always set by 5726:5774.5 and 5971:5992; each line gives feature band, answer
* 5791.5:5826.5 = -1.3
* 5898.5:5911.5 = 0.7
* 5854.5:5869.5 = -0.7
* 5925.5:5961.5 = -1.5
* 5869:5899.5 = -0.2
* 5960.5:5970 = -0.8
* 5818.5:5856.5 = -2.0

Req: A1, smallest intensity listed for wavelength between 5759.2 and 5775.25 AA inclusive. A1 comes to 4.097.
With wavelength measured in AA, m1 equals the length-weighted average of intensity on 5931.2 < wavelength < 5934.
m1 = 6.44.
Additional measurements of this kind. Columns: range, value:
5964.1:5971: 5.55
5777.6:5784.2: 5.45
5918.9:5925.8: 4.8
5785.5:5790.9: 6.21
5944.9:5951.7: 5.29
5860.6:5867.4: 5.56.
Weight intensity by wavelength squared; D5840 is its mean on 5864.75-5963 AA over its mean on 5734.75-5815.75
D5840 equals 1.04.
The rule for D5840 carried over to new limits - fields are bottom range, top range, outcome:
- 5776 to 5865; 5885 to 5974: 1.00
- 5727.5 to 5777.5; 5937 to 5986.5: 1.13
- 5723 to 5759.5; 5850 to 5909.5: 1.07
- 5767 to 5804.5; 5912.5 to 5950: 1.03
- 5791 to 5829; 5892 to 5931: 0.95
